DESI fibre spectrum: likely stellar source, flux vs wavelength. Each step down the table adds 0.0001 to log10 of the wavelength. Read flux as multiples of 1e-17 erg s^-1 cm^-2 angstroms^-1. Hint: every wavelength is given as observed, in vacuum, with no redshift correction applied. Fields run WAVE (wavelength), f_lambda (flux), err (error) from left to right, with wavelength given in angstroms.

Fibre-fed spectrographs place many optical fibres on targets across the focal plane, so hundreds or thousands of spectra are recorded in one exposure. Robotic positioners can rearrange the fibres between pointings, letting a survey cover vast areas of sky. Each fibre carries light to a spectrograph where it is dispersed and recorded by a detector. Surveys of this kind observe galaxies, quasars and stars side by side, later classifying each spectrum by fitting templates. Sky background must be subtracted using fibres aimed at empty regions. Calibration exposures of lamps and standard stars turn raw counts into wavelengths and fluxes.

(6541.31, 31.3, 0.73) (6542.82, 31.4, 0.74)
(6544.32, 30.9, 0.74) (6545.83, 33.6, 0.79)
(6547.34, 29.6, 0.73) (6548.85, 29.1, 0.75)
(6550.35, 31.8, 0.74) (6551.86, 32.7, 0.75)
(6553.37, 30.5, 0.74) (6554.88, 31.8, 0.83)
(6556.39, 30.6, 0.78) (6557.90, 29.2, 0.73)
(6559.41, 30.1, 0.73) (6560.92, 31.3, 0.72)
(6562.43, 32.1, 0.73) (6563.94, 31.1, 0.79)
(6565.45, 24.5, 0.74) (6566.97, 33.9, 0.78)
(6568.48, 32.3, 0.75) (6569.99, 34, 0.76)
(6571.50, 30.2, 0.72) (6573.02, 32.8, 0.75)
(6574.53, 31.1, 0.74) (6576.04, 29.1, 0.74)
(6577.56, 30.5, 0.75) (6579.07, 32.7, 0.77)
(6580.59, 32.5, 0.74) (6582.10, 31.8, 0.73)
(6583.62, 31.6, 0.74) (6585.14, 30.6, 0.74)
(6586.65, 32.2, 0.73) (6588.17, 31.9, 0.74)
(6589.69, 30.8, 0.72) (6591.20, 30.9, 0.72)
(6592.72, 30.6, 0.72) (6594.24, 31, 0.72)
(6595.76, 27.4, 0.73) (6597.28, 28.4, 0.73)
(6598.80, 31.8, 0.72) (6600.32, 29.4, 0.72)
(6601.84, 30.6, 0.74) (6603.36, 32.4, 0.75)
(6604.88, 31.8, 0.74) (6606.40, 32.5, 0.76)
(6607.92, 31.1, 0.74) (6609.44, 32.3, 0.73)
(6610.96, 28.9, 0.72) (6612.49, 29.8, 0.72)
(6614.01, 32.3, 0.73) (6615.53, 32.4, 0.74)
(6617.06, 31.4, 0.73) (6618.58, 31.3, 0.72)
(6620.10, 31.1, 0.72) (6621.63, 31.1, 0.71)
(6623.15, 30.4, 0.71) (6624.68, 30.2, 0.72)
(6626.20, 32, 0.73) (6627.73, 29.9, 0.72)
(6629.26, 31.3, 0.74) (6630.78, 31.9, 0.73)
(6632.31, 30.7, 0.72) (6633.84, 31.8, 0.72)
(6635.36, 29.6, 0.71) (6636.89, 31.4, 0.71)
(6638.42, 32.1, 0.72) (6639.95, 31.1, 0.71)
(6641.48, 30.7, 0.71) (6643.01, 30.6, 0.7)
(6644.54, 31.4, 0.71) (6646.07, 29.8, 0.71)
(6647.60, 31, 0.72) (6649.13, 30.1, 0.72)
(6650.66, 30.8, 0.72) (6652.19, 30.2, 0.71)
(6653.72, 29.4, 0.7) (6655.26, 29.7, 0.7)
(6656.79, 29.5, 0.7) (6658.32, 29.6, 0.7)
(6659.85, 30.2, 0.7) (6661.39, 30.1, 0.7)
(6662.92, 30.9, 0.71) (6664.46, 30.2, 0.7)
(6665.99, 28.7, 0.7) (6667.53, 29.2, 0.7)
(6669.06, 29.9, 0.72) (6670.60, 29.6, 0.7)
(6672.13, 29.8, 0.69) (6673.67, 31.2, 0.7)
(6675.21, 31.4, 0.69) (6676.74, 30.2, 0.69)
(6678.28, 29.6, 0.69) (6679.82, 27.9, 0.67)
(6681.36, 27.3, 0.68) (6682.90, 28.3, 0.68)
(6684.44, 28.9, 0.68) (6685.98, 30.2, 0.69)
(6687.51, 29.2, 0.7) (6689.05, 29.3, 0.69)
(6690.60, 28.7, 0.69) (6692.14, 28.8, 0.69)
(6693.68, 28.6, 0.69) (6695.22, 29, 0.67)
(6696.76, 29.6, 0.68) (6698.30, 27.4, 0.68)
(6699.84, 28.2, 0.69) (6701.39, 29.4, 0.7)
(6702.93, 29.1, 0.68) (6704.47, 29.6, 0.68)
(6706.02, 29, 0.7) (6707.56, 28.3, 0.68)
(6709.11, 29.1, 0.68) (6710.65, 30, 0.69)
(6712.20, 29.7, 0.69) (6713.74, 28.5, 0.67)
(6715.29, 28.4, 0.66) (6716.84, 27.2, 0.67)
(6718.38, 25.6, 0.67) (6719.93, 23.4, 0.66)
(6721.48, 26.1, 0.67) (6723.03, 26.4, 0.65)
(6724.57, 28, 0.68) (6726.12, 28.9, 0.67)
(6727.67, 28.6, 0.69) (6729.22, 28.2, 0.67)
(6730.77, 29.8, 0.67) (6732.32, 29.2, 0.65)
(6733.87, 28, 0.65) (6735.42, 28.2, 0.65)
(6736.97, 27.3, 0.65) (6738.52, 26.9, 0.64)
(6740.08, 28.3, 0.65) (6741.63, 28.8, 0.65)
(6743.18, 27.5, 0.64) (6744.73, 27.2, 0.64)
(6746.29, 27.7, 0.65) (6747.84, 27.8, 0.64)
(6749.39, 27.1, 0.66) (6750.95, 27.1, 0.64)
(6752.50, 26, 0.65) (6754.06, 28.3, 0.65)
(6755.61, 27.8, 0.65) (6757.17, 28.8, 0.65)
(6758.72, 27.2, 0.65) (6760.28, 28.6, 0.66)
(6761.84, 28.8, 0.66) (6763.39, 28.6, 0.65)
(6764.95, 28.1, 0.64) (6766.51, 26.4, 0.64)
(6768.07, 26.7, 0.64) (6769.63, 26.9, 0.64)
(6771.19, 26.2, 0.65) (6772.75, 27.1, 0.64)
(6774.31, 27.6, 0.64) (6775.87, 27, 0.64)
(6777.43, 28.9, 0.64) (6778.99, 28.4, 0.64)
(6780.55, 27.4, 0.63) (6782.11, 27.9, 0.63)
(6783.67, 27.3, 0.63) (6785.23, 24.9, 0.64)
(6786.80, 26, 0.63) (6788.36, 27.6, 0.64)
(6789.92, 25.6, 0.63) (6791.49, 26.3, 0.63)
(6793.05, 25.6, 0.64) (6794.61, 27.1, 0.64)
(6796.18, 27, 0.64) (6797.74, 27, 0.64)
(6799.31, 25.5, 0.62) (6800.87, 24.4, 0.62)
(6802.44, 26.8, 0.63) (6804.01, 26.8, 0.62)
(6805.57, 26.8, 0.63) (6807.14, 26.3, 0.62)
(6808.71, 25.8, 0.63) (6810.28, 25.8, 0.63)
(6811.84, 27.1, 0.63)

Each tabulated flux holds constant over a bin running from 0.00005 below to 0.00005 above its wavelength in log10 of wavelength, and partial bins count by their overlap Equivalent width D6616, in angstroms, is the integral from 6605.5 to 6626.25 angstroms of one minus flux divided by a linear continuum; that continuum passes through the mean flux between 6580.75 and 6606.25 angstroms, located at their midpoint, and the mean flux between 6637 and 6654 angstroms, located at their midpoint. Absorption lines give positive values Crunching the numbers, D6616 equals -0.2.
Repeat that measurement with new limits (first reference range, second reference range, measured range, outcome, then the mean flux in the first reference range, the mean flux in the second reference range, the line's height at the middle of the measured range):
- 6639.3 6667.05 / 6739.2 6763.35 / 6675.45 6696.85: 0.3 angstroms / 30.2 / 27.8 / 29.4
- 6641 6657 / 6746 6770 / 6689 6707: 0.1 angstroms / 30.3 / 27.6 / 29.1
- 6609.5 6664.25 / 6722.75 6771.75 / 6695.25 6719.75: 0.3 angstroms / 30.7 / 27.8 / 28.9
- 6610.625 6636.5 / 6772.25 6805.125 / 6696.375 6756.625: 0.8 angstroms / 31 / 26.8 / 28.4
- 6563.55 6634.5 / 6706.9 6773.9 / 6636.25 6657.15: -0.4 angstroms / 31.1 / 27.7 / 29.9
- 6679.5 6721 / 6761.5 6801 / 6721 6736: -0.1 angstroms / 28.5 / 27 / 27.9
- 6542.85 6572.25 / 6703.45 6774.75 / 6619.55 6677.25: -2.1 angstroms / 31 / 27.8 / 29.4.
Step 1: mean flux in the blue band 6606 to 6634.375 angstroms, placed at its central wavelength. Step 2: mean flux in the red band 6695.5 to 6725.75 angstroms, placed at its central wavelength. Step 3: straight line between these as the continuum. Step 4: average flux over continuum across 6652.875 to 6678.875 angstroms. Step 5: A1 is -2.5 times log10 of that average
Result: -0.01 mag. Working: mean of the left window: 31.2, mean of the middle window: 30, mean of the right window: 28.1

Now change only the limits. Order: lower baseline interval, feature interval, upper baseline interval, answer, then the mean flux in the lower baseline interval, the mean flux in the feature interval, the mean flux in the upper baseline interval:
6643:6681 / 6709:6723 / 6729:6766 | 0.050 mag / 30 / 27.4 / 28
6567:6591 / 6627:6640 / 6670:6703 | -0.024 mag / 31.7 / 31.1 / 29.2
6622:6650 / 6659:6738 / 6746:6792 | 0.017 mag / 30.9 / 28.8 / 27.3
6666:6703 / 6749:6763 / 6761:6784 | 0.003 mag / 29.2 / 27.8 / 27.6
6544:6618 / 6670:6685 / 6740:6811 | -0.012 mag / 31.1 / 29.4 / 27.1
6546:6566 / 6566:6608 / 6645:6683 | -0.033 mag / 30.5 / 31.2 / 29.8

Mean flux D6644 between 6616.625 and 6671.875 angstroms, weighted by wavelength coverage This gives 30.5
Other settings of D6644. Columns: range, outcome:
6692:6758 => 28.1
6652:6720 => 29.1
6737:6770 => 27.6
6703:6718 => 28.8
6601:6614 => 31.2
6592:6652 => 30.9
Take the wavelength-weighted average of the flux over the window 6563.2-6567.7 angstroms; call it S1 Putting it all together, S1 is 29.8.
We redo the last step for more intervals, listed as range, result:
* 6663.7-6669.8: 29.5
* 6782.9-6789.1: 26.4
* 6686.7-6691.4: 29.1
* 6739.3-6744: 28.2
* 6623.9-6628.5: 30.7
